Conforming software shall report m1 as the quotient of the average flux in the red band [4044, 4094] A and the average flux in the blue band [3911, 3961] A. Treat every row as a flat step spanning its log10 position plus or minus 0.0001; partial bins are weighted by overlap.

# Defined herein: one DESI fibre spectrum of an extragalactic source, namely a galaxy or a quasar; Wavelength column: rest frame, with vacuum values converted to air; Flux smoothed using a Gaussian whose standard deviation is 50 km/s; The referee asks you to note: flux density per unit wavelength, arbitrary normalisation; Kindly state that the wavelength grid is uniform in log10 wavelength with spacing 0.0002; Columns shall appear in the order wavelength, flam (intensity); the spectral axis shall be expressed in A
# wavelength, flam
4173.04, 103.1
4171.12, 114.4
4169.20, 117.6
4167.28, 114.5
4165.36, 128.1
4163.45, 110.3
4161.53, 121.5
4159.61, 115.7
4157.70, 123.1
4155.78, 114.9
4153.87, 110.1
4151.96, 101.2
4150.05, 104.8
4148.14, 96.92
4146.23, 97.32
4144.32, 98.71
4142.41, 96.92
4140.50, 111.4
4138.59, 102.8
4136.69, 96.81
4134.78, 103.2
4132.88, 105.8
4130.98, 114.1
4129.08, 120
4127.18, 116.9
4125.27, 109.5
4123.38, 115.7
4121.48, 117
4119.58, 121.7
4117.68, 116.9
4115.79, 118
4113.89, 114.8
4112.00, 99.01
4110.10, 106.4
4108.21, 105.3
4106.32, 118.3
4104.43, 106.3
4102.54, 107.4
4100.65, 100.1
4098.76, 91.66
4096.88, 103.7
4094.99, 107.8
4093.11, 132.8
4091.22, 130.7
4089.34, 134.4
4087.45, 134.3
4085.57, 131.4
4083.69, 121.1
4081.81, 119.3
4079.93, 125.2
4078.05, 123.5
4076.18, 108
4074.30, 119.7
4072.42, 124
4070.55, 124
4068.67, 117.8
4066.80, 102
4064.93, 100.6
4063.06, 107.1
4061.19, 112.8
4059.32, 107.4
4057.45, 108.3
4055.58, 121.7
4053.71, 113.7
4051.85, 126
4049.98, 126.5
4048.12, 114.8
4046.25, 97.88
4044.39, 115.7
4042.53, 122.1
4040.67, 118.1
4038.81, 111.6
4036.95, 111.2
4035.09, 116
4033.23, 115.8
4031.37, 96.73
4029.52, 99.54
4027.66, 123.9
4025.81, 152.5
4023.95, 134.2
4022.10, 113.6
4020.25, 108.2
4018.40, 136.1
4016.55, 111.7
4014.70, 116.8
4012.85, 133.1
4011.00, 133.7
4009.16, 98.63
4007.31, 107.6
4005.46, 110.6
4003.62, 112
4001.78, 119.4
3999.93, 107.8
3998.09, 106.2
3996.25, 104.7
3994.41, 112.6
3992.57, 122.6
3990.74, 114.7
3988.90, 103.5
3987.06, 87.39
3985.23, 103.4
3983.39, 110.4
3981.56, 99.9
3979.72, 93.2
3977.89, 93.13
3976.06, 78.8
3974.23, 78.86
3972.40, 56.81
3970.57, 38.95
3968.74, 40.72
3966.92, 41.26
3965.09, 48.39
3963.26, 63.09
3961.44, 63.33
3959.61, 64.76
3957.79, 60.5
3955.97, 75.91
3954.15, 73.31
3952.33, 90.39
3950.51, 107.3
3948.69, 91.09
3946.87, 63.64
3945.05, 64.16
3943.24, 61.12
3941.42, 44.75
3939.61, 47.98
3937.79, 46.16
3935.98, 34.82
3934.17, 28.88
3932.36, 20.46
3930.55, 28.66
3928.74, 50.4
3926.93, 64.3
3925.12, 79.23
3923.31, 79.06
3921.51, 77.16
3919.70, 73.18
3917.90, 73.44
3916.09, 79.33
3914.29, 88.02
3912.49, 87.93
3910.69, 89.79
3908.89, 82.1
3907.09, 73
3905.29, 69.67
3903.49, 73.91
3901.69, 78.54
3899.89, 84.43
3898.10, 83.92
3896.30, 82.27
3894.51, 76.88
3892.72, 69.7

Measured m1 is 1.82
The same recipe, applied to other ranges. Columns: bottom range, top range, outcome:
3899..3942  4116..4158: 1.68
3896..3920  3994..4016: 1.42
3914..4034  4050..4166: 1.32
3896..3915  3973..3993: 1.20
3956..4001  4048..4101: 1.41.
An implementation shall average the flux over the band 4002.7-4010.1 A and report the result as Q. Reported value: 107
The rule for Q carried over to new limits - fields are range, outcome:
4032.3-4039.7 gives 114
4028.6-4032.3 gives 98.2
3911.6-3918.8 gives 82.2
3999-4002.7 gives 113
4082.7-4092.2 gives 130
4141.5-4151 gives 98.9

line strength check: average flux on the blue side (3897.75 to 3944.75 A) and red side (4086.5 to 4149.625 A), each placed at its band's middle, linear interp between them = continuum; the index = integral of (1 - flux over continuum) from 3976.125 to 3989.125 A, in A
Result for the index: -2.9 A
